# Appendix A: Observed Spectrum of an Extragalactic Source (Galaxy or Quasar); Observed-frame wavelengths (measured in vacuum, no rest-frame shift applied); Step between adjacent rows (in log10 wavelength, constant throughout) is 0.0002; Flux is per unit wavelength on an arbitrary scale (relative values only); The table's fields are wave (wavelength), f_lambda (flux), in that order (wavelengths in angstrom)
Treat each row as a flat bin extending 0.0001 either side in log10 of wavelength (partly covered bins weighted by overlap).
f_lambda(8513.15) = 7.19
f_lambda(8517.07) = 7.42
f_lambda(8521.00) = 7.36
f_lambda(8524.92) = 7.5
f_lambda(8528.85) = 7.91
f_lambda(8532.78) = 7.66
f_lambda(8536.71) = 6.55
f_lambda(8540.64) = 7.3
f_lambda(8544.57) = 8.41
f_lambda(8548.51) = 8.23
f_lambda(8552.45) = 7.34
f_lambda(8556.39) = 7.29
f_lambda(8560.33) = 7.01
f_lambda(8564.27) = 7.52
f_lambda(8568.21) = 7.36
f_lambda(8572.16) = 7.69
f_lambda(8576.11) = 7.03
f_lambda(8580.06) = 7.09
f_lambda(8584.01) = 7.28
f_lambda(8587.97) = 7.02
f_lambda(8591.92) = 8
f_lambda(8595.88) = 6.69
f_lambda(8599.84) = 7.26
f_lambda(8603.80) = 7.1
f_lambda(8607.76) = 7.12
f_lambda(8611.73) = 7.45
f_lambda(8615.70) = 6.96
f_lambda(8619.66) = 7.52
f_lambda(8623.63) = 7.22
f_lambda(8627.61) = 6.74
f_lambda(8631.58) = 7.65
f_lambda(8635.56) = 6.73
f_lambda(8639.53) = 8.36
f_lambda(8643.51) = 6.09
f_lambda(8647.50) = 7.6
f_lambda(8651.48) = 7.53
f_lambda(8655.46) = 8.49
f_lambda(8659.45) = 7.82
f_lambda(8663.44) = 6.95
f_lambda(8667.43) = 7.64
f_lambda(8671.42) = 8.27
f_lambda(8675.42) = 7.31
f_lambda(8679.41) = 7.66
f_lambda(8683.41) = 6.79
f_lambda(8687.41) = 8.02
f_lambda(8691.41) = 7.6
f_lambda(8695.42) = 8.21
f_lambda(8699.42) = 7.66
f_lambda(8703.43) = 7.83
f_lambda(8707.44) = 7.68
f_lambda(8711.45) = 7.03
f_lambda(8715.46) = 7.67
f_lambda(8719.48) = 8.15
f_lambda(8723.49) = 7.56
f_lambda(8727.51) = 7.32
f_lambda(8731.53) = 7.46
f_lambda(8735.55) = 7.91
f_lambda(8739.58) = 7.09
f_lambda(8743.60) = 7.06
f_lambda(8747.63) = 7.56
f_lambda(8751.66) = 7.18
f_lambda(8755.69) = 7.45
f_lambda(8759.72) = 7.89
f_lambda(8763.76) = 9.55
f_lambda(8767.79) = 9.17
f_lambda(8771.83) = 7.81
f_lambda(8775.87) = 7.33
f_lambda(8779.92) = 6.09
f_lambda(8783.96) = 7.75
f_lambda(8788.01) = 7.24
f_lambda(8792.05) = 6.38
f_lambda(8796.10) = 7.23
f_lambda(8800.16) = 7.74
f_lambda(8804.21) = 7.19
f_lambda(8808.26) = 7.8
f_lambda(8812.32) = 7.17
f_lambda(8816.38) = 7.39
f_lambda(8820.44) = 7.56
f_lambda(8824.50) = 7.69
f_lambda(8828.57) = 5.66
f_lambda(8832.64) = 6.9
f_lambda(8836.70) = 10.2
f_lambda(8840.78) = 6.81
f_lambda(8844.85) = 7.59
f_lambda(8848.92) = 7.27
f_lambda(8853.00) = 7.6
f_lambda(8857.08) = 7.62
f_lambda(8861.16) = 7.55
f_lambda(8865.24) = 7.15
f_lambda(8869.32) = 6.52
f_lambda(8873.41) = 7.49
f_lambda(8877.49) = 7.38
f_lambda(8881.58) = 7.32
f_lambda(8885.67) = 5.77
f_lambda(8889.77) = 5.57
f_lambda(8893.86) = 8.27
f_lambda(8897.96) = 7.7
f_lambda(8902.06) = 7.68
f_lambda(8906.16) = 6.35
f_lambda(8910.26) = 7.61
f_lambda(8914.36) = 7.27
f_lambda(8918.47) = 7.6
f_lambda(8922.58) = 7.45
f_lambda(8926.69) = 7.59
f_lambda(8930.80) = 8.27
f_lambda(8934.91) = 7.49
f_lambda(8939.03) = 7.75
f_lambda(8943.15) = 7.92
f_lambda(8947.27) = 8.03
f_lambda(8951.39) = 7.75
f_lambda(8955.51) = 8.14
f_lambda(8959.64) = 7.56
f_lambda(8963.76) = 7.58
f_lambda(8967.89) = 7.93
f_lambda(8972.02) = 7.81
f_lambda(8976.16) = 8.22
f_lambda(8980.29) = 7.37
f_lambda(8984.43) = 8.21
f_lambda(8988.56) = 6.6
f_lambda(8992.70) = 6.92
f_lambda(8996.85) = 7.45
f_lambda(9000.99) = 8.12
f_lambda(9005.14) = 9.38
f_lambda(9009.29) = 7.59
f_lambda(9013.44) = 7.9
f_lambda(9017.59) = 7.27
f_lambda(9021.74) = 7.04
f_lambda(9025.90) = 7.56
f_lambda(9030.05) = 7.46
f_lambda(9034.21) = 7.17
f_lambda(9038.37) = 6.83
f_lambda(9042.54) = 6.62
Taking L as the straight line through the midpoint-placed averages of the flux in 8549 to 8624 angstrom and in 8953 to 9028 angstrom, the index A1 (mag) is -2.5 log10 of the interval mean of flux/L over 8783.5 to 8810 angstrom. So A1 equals 0.029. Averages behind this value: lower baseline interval 7.28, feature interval 7.3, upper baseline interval 7.7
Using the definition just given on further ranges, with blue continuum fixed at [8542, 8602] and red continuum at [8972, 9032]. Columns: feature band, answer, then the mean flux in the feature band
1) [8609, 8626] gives 0.03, 7.27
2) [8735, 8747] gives 0.03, 7.31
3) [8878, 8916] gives 0.08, 7.07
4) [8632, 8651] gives 0.03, 7.26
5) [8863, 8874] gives 0.09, 7.01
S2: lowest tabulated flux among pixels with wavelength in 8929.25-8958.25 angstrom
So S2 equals 7.49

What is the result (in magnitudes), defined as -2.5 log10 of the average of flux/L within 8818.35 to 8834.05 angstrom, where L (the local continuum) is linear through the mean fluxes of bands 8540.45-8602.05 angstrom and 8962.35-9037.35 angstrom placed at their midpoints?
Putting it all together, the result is 0.09 mag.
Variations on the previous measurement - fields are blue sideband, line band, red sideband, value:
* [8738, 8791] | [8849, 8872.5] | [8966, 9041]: 0.05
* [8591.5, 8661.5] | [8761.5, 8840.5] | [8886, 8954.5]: -0.02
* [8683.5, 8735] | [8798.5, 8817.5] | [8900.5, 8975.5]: 0.03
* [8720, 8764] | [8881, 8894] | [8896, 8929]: 0.16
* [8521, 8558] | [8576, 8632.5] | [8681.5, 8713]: 0.06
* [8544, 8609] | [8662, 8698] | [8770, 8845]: -0.04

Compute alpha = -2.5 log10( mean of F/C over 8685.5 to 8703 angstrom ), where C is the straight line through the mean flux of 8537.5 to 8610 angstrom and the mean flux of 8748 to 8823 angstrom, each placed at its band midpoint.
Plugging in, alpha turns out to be -0.06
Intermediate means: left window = 7.36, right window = 7.55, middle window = 7.87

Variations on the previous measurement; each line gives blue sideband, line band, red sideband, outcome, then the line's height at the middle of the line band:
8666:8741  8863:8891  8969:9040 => 0.125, 7.61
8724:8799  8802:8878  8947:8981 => 0.036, 7.64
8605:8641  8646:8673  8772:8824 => -0.068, 7.28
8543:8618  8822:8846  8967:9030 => 0.012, 7.55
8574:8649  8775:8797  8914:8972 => 0.078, 7.49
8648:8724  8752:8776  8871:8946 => -0.087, 7.57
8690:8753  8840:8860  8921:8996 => 0.031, 7.64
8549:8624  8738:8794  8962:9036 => -0.015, 7.44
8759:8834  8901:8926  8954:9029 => 0.039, 7.6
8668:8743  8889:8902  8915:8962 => 0.046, 7.73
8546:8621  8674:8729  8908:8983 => -0.022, 7.46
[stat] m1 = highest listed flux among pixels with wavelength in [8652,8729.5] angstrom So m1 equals 8.49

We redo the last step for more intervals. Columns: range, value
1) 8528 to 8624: 8.41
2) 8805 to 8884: 10.2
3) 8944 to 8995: 8.22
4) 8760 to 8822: 9.55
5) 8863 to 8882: 7.49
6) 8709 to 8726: 8.15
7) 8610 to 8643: 8.36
